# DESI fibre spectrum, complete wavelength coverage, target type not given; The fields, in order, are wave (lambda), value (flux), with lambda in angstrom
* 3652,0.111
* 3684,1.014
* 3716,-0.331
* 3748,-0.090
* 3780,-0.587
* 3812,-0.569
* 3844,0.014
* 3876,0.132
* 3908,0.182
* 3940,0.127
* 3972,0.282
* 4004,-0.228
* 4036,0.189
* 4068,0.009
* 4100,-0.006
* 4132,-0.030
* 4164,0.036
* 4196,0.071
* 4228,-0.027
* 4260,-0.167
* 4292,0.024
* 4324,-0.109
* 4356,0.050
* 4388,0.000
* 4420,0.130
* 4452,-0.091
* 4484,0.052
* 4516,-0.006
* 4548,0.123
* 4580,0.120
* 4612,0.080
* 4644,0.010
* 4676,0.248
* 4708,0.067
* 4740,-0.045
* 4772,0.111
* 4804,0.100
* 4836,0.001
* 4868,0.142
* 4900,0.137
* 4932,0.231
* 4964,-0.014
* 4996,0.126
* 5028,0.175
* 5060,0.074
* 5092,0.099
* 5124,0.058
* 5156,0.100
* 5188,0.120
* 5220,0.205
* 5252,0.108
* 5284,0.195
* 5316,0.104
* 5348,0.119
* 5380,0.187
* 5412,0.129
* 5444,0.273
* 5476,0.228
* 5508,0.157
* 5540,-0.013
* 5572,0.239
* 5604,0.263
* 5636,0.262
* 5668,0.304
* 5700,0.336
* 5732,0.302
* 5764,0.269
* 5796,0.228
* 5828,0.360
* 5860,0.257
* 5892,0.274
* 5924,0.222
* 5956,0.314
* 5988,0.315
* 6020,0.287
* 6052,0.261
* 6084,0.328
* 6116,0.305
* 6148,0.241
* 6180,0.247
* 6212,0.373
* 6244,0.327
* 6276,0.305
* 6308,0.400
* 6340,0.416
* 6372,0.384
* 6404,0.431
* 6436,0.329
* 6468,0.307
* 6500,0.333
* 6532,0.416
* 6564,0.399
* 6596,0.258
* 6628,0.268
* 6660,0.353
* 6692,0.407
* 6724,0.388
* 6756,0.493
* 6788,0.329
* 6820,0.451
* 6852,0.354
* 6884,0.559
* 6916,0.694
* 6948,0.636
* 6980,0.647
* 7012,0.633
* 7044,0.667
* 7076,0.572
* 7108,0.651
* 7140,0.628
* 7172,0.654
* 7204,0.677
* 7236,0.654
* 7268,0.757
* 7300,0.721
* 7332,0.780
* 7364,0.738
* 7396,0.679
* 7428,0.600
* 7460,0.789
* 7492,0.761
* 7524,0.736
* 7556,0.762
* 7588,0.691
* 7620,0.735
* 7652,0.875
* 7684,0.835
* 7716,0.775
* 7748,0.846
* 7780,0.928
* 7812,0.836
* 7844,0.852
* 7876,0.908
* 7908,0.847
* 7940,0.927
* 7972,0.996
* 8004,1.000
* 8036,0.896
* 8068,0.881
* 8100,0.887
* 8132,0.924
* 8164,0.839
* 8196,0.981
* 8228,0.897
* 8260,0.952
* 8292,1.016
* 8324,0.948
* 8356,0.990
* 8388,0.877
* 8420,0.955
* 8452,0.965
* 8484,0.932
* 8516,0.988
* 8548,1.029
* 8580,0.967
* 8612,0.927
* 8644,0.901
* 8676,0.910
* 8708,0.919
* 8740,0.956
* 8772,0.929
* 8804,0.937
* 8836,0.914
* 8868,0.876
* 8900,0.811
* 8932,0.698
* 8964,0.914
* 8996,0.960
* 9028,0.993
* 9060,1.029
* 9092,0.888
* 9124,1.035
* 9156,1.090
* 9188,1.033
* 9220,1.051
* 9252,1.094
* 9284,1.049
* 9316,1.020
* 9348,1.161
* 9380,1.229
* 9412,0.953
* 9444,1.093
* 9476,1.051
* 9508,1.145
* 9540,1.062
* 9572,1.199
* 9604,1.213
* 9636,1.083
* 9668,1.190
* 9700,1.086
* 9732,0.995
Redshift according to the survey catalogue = 0.73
